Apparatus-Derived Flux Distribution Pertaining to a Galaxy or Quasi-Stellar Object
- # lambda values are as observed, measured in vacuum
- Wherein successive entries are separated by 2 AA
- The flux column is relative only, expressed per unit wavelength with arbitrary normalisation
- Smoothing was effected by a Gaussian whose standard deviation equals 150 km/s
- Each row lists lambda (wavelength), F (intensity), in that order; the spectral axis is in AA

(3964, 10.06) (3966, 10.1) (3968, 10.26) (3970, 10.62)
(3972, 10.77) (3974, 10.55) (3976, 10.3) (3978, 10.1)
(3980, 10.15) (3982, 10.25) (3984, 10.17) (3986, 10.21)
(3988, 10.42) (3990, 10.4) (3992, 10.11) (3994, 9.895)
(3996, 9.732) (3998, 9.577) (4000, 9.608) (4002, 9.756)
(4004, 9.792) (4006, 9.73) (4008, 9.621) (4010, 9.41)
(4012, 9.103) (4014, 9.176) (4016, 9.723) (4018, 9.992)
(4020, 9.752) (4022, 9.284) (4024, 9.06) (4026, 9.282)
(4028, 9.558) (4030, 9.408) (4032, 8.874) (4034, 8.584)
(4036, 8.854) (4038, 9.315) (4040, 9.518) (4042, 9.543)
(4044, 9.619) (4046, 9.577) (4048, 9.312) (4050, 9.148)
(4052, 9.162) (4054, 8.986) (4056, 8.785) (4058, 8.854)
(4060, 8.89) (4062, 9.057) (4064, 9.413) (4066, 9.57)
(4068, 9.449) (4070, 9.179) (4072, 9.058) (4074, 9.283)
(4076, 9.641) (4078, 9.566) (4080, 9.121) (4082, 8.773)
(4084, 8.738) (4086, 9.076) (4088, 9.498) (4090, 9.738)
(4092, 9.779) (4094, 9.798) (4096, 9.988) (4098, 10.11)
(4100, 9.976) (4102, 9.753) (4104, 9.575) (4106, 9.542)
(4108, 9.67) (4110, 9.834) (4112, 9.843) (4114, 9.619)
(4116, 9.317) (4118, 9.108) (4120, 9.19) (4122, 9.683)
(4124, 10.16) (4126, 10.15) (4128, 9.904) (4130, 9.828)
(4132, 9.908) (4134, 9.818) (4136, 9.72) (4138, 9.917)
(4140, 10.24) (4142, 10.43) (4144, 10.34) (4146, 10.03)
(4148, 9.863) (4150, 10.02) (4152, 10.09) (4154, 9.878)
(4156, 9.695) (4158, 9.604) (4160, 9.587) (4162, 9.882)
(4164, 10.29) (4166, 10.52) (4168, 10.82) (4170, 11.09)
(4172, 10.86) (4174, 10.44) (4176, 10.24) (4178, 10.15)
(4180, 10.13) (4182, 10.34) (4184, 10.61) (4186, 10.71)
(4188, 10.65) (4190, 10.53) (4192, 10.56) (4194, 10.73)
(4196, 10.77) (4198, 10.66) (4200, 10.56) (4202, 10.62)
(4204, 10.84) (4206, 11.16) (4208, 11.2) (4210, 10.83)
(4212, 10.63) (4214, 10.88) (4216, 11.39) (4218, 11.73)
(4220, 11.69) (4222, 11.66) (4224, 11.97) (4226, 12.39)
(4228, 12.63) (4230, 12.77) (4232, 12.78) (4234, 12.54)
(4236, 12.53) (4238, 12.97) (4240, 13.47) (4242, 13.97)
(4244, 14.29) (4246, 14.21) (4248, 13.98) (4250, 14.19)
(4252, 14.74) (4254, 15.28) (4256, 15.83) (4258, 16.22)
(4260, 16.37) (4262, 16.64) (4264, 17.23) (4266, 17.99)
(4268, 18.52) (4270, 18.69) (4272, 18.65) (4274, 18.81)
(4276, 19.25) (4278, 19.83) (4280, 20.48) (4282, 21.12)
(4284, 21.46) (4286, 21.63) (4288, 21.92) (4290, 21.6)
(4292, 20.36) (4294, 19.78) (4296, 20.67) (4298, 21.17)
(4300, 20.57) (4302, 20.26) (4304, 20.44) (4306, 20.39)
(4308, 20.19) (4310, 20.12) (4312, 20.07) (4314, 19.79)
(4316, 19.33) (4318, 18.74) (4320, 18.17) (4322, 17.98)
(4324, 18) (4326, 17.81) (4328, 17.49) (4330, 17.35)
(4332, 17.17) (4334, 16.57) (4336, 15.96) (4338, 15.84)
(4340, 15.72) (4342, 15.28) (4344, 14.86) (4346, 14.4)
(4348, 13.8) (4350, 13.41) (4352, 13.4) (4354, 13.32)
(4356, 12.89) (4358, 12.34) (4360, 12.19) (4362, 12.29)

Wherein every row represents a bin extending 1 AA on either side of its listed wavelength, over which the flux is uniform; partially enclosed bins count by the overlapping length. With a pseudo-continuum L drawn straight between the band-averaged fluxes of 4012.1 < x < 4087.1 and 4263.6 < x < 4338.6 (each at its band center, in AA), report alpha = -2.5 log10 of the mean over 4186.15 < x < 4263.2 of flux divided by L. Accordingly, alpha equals 0.285 mag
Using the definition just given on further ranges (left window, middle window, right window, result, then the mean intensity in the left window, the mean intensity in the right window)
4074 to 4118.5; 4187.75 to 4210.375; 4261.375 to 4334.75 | 0.33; 9.55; 19.4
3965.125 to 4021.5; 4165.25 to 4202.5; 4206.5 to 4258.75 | 0.17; 9.97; 12.9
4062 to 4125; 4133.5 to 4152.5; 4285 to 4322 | 0.20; 9.51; 20.2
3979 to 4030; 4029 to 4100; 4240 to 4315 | 0.24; 9.74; 18.5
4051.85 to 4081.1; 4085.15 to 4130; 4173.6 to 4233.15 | 0.01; 9.2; 11.1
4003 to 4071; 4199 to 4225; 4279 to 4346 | 0.35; 9.31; 19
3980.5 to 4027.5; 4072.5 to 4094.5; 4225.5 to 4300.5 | 0.27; 9.74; 17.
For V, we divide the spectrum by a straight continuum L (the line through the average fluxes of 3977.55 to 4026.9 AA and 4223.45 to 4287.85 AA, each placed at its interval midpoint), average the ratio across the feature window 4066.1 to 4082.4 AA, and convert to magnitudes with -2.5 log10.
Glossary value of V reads 0.239 mag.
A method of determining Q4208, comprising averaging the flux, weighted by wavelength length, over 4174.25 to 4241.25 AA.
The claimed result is 11.3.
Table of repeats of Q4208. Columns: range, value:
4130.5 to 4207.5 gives 10.3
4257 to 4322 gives 19.6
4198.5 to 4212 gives 10.8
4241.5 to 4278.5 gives 16.6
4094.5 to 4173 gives 9.94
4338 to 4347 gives 15.2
